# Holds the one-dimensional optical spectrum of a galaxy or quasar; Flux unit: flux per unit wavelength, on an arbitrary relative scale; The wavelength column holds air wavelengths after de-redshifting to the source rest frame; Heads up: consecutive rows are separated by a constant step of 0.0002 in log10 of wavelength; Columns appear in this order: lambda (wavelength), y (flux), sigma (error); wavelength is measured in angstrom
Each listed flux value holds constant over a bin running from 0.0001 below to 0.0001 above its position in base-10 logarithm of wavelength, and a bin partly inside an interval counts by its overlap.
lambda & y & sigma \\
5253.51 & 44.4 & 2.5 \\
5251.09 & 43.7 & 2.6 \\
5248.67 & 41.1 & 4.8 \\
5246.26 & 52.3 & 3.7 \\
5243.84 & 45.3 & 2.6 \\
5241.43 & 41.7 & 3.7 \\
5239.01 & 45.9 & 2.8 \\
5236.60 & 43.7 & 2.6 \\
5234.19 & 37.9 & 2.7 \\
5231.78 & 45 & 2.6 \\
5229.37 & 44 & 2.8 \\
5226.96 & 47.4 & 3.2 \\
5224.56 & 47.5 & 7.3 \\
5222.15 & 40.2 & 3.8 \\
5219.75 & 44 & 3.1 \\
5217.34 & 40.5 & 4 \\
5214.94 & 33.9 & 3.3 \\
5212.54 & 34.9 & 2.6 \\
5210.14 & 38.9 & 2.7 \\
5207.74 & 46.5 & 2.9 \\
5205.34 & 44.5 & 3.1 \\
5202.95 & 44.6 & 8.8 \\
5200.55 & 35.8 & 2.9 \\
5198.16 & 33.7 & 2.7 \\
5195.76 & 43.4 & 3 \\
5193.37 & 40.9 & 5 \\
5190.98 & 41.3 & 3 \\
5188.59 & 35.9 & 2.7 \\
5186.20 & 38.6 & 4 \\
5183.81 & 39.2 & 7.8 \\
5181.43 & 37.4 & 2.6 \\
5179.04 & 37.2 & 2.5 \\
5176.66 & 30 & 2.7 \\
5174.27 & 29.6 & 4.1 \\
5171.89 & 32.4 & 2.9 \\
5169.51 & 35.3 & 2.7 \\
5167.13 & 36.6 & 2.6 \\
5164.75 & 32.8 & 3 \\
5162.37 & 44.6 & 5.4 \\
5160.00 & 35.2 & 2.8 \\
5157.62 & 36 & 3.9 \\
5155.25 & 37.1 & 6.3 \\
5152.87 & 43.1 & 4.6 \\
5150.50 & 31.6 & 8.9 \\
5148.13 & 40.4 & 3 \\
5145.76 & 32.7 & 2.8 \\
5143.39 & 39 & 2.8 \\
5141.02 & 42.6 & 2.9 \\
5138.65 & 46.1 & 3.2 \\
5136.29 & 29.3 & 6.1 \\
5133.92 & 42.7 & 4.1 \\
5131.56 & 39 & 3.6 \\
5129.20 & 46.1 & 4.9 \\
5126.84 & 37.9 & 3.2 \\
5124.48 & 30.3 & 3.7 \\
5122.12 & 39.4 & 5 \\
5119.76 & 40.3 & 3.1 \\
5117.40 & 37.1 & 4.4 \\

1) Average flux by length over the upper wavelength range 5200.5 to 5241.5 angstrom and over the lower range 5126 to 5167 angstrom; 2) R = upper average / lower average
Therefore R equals 1.10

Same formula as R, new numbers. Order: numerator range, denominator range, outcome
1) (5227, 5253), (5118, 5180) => 1.19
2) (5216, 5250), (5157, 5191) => 1.22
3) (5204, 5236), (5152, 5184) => 1.17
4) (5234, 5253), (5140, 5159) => 1.17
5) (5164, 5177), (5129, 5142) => 0.81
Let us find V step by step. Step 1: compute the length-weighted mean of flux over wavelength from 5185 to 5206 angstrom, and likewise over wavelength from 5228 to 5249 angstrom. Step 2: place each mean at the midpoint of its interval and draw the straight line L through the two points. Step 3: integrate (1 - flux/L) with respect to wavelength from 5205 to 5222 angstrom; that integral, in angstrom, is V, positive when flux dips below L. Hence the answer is 0.6 angstrom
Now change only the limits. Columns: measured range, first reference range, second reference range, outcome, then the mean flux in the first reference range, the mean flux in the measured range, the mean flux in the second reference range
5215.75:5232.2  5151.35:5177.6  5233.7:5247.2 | -0.4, 35.7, 43.8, 44.6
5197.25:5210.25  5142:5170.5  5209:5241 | -0.2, 37.1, 41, 41.8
